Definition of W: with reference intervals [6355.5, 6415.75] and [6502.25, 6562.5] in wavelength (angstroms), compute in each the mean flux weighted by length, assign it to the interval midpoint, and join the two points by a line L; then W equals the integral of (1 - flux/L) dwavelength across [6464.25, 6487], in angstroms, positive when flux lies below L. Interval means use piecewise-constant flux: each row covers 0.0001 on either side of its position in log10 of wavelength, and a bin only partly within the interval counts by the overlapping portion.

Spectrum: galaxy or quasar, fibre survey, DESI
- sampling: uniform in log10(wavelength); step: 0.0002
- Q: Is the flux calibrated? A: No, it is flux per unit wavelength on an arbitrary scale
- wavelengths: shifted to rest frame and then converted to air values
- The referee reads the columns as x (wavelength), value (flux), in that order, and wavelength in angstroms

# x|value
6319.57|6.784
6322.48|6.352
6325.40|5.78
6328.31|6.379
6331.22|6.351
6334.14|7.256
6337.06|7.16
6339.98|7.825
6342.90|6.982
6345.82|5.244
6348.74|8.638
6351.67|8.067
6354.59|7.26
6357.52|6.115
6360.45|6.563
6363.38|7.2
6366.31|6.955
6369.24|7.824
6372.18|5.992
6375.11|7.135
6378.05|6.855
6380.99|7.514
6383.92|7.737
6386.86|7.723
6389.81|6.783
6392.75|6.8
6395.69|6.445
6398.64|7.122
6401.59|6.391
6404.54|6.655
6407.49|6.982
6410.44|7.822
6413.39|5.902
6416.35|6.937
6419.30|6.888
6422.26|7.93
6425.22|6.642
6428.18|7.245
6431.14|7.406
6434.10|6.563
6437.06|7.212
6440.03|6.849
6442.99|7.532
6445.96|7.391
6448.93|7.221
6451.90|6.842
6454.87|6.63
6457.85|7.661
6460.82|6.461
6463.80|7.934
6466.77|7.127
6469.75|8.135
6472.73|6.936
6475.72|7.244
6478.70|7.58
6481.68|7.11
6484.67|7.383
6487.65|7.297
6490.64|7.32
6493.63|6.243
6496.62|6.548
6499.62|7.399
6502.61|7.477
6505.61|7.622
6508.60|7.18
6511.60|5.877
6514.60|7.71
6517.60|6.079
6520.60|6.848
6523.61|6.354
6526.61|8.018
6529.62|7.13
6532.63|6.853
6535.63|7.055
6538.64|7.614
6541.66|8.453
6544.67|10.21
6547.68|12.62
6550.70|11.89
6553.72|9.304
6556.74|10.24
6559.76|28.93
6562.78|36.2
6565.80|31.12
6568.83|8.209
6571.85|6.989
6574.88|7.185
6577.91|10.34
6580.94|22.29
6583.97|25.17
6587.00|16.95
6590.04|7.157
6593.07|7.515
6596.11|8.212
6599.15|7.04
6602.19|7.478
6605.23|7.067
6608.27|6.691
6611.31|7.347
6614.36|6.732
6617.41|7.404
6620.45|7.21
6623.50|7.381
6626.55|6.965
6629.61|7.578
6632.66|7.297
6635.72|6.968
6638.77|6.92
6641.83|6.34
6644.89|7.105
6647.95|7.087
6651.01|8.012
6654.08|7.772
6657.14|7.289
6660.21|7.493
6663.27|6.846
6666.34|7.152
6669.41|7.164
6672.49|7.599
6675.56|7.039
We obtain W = 3.4 angstroms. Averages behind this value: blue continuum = 6.93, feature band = 7.39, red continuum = 9.76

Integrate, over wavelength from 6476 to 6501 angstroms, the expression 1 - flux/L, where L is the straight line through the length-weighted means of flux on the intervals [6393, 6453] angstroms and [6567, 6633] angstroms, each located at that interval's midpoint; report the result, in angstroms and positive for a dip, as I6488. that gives 2.54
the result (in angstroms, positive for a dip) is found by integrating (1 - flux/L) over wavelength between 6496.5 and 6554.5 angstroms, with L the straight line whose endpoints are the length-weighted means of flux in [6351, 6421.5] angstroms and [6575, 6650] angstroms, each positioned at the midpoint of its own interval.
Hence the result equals 2.4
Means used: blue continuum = 6.98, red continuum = 9.04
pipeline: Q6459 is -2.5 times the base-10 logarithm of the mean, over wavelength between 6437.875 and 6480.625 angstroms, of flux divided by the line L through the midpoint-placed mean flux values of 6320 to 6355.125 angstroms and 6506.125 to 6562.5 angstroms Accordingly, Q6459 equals 0.21 mag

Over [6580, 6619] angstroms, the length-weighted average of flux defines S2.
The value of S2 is 10.4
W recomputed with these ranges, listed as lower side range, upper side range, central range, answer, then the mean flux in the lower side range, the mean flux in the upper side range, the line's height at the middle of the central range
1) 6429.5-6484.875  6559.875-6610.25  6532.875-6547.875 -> 3.7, 7.22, 13.8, 11.5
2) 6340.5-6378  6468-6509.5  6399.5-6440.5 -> 0.9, 7.01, 7.25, 7.12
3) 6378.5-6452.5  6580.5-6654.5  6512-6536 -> 3.1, 7.06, 8.76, 7.97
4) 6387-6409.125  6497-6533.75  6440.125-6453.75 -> -0.6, 6.8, 7.03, 6.9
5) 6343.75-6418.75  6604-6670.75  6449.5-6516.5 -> -1.0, 6.99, 7.18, 7.06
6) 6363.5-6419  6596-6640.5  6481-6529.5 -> 0.4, 6.98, 7.18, 7.08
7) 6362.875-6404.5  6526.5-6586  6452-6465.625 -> 3.9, 7.02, 14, 10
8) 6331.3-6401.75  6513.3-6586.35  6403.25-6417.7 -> 2.7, 7.06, 12.7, 8.41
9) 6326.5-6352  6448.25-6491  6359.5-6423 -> 1.1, 7.04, 7.26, 7.13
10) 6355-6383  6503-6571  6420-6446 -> 4.3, 6.94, 11.3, 8.61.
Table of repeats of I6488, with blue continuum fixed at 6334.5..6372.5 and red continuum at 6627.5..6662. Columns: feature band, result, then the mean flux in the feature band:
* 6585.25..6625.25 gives -4.85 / 8.11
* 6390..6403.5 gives 0.81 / 6.7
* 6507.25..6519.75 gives 0.82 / 6.71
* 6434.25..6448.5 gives -0.07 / 7.18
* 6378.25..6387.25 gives -0.53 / 7.54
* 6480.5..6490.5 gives -0.15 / 7.28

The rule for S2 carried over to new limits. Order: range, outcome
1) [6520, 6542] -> 7.25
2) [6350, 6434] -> 7.03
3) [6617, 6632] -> 7.3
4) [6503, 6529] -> 6.99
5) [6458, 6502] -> 7.21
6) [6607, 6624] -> 7.12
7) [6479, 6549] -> 7.49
